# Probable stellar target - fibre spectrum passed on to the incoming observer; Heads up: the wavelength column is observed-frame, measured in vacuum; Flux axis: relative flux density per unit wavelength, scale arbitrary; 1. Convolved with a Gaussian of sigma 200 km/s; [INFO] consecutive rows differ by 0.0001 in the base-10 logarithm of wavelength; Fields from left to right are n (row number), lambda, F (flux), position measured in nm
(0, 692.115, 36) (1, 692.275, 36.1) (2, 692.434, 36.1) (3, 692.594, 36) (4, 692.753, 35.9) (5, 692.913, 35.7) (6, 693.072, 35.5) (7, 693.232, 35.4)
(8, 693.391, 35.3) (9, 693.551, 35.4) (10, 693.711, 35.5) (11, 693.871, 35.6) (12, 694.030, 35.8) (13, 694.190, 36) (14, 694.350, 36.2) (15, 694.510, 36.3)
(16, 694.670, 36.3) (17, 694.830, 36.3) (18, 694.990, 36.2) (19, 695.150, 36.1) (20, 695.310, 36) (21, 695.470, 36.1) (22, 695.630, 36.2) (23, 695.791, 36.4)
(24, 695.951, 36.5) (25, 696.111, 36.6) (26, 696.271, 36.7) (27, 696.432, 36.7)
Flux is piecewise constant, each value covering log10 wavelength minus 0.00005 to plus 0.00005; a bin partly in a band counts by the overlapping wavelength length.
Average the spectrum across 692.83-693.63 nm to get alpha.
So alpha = 35.5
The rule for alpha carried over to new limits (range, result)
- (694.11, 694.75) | 36.2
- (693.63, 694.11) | 35.6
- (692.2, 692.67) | 36.1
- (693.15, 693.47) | 35.4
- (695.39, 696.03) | 36.3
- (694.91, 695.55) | 36.1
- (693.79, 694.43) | 35.9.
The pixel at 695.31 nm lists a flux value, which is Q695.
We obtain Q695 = 36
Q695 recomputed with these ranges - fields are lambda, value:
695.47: 36.1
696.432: 36.7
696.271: 36.7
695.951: 36.5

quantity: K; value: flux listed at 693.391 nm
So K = 35.3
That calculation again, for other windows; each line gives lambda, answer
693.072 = 35.5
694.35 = 36.2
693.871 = 35.6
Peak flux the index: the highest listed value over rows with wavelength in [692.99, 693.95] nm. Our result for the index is 35.6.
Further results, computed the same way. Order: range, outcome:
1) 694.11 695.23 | 36.3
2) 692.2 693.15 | 36.1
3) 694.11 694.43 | 36.2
